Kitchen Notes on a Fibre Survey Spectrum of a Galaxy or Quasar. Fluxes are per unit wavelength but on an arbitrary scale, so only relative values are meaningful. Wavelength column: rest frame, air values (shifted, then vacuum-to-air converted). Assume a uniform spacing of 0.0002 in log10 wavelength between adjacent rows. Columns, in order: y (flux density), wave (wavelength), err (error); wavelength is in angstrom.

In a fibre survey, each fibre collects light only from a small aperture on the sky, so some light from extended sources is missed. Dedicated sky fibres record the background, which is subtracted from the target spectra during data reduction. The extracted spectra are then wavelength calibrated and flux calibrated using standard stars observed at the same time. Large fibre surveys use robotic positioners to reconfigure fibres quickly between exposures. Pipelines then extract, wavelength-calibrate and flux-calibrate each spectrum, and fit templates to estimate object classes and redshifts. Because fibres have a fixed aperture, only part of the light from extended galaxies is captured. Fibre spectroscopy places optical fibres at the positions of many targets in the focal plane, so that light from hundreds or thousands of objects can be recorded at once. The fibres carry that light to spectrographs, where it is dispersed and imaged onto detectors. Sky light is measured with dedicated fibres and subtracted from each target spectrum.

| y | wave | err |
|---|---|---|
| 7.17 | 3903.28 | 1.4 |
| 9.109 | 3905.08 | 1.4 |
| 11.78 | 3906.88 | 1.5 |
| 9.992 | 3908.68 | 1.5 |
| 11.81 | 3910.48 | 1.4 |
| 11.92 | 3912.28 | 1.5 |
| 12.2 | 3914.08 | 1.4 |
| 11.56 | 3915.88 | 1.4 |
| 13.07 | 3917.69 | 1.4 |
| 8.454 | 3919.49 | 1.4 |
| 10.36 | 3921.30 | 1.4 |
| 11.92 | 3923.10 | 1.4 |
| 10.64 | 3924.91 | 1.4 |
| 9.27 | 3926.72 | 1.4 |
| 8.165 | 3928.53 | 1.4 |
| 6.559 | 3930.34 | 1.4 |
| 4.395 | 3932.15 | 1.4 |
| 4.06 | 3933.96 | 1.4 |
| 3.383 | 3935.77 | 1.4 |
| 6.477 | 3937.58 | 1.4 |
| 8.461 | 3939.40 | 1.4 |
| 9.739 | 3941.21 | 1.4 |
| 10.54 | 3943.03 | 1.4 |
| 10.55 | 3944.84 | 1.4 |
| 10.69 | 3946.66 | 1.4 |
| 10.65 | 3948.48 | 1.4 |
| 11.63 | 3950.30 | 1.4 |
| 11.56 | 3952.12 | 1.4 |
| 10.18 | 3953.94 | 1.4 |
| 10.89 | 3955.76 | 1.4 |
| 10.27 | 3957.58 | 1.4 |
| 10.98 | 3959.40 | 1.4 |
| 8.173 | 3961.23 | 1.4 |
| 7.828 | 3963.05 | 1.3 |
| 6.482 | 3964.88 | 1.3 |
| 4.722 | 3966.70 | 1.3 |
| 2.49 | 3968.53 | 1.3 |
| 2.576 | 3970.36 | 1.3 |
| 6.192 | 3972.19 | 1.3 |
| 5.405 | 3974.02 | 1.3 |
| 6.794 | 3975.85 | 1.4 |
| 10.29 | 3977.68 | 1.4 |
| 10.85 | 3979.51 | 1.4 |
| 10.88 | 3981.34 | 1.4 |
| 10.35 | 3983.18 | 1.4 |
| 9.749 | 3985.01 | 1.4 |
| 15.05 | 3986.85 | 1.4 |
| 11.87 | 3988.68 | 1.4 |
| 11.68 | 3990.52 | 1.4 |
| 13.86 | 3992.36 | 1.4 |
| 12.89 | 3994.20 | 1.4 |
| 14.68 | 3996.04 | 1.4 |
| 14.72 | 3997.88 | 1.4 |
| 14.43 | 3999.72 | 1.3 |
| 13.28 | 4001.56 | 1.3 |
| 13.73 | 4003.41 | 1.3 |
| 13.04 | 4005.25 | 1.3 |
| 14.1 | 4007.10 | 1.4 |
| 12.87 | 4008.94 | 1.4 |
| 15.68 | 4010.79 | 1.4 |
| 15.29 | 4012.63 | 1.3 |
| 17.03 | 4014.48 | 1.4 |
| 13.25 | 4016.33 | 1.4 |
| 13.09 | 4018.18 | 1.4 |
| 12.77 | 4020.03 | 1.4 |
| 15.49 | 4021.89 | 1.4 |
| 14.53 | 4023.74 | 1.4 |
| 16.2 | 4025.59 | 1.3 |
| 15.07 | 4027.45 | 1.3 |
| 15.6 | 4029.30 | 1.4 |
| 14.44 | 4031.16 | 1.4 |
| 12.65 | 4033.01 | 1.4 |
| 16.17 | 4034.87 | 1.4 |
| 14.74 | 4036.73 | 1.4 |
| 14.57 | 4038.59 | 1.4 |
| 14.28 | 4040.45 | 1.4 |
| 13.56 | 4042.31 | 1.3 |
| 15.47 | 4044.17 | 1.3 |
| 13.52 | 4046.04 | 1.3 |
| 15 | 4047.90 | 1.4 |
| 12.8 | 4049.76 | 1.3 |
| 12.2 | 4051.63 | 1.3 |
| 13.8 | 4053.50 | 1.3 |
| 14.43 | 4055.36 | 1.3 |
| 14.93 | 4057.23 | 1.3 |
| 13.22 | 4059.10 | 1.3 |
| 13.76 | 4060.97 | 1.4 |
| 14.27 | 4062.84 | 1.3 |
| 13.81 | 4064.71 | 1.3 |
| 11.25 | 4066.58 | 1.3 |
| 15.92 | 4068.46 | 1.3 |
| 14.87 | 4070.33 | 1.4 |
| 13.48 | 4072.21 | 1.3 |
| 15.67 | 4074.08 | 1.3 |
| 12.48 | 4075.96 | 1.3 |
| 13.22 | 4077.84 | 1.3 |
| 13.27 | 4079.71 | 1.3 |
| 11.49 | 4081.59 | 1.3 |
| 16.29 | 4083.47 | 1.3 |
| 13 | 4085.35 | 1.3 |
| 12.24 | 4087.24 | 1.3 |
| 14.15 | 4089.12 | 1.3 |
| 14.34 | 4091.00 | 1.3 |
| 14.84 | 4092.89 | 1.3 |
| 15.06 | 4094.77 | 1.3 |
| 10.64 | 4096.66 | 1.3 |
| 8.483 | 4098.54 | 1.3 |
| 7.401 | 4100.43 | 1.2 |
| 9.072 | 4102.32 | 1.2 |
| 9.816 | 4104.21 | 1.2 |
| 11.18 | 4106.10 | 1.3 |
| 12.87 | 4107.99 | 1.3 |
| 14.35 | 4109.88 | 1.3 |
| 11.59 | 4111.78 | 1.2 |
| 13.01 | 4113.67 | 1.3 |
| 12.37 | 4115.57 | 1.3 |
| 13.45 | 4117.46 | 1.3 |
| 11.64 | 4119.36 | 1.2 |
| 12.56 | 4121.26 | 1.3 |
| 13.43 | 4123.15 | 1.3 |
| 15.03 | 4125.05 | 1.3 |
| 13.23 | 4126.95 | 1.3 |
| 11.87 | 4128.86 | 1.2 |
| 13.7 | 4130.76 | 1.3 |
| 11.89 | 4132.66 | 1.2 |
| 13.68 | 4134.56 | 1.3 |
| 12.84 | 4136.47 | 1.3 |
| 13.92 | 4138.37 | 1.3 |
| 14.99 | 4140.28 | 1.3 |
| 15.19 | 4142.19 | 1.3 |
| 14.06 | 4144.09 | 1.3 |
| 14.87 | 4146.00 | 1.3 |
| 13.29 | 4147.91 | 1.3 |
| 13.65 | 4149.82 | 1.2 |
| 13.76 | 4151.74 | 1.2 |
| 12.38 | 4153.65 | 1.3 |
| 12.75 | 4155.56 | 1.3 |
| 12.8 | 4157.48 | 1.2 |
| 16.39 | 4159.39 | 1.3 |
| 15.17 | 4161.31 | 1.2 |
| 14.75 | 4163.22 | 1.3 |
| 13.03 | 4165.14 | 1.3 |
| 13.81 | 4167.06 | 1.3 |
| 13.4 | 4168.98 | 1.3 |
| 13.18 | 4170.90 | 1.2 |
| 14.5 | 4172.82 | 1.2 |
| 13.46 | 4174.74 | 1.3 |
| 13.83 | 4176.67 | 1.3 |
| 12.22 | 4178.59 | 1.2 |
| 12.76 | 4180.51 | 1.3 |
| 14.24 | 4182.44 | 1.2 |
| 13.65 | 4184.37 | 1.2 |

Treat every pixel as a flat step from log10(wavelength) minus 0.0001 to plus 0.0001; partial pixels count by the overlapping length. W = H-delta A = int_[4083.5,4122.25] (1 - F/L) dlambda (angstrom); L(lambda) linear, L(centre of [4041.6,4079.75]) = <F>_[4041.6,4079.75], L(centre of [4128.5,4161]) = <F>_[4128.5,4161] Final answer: 4.5 angstrom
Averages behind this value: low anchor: 13.9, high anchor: 13.7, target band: 12.2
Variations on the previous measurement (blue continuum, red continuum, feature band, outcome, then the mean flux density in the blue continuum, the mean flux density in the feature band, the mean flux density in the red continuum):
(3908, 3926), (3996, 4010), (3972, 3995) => 4.7 angstrom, 11.2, 10.6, 13.8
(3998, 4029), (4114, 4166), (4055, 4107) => 3.9 angstrom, 14.4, 12.9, 13.6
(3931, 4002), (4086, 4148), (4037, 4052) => -3.8 angstrom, 9.45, 14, 12.8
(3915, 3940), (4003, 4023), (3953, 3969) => 3.6 angstrom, 8.33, 8.16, 14.2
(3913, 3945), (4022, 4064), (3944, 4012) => 4.0 angstrom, 8.85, 10.6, 14.3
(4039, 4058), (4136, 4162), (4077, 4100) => 1.7 angstrom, 14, 13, 14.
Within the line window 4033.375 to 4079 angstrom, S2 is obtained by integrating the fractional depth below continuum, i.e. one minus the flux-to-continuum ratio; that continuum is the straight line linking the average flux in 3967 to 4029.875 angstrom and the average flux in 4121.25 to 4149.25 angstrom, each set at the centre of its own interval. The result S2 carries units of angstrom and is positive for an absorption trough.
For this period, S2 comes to -4.4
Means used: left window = 12.1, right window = 13.7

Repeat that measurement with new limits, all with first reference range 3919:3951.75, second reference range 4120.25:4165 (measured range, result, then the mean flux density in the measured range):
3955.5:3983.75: 5.4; 7.72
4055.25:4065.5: -2.0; 14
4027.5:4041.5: -4.5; 14.7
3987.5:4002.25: -4.8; 13.5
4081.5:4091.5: -1.1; 13.7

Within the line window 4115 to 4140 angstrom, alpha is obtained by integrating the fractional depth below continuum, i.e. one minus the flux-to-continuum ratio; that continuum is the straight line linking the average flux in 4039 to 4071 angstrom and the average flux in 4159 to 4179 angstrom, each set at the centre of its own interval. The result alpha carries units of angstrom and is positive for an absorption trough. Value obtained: 1.5 angstrom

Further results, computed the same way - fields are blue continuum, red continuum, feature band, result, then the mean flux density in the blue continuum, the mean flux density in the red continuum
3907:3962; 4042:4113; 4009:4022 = -3.2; 9.65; 13.1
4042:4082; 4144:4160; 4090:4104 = 2.5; 13.8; 13.7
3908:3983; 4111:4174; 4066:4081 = -2.4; 8.86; 13.5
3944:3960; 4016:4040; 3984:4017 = -1.3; 10.8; 14.5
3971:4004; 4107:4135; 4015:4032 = -3.9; 11.4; 13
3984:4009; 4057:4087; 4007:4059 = -3.4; 13.3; 13.7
